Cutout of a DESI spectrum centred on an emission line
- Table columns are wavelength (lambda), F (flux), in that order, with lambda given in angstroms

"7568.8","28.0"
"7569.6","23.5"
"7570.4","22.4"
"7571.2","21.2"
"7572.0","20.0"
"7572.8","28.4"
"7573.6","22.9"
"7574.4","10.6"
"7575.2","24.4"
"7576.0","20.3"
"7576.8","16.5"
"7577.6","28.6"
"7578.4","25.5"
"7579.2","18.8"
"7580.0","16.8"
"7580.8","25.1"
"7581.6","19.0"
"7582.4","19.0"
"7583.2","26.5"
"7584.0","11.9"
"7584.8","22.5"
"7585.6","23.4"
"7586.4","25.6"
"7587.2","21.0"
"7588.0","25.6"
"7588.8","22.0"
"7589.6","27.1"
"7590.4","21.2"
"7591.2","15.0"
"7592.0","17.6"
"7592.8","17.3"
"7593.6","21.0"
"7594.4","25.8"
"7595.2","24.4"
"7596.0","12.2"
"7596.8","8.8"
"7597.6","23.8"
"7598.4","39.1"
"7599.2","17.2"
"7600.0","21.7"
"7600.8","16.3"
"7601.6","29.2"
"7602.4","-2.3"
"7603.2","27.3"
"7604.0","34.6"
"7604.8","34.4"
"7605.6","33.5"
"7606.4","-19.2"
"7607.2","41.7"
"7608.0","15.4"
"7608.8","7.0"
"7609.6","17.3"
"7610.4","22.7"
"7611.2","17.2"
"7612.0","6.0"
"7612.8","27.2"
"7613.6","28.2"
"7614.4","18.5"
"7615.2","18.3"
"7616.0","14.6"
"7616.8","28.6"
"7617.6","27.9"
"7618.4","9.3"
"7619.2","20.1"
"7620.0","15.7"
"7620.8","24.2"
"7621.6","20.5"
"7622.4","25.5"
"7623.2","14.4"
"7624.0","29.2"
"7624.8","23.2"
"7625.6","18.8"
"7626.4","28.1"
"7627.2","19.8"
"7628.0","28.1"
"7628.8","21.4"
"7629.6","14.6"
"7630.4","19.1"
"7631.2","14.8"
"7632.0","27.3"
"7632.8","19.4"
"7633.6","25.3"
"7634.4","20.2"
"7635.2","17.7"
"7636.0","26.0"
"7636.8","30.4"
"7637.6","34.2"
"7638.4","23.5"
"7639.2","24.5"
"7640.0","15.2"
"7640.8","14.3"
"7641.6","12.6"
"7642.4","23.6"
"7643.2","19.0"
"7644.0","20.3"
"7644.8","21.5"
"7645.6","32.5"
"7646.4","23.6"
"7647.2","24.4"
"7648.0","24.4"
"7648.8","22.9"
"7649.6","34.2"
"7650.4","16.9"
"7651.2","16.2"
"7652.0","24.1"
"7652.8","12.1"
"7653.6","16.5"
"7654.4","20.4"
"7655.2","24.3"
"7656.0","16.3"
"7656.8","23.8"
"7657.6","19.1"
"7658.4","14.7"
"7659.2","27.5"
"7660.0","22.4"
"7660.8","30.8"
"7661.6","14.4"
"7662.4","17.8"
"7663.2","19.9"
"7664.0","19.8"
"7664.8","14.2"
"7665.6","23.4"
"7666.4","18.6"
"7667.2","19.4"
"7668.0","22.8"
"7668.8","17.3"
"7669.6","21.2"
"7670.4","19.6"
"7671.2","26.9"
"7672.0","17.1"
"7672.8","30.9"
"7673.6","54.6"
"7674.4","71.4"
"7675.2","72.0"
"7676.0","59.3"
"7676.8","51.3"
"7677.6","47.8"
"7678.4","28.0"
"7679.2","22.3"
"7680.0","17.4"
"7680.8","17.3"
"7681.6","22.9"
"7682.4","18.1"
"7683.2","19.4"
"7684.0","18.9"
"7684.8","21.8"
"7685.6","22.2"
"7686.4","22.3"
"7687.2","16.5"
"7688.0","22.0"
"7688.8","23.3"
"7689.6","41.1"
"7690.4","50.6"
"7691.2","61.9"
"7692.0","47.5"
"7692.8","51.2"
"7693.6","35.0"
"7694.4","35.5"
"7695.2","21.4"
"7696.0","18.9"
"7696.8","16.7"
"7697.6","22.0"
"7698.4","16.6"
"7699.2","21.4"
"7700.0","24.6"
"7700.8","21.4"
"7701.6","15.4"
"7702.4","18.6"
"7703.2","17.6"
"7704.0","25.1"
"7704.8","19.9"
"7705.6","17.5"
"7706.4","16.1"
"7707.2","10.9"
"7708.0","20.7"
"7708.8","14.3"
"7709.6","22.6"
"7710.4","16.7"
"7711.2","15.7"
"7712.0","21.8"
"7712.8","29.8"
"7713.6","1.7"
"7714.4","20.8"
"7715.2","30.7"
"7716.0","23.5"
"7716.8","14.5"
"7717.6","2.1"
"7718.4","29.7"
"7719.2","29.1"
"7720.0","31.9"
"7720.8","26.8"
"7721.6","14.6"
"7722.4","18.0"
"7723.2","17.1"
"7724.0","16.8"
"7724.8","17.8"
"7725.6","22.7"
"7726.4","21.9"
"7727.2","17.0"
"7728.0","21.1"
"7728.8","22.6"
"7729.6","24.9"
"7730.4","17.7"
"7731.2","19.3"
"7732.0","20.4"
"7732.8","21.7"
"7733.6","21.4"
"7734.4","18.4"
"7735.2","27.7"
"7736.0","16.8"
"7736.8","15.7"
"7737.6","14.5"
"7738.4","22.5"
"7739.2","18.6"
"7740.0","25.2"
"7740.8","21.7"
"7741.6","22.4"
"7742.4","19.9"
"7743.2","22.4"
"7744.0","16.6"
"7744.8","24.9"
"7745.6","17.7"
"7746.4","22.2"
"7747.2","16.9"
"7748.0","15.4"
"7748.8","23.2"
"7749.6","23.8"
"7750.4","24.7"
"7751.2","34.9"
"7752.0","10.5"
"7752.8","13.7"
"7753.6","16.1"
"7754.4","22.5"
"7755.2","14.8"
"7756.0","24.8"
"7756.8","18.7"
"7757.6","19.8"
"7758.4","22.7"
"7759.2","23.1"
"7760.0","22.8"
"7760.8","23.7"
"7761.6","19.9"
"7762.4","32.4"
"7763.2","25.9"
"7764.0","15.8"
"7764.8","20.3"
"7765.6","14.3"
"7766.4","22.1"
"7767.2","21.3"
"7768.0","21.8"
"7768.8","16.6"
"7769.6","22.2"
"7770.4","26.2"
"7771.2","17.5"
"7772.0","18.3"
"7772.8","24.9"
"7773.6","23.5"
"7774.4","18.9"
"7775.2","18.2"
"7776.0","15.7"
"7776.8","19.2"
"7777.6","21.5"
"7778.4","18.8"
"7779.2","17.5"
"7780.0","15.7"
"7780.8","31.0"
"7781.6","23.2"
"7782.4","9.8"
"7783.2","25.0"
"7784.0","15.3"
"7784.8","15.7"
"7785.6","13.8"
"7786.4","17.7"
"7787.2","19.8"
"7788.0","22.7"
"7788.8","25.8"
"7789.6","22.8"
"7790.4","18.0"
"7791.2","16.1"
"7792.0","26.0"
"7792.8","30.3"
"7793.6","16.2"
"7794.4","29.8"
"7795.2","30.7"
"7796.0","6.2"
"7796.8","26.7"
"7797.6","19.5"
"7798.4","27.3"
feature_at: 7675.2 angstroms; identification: [S II]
